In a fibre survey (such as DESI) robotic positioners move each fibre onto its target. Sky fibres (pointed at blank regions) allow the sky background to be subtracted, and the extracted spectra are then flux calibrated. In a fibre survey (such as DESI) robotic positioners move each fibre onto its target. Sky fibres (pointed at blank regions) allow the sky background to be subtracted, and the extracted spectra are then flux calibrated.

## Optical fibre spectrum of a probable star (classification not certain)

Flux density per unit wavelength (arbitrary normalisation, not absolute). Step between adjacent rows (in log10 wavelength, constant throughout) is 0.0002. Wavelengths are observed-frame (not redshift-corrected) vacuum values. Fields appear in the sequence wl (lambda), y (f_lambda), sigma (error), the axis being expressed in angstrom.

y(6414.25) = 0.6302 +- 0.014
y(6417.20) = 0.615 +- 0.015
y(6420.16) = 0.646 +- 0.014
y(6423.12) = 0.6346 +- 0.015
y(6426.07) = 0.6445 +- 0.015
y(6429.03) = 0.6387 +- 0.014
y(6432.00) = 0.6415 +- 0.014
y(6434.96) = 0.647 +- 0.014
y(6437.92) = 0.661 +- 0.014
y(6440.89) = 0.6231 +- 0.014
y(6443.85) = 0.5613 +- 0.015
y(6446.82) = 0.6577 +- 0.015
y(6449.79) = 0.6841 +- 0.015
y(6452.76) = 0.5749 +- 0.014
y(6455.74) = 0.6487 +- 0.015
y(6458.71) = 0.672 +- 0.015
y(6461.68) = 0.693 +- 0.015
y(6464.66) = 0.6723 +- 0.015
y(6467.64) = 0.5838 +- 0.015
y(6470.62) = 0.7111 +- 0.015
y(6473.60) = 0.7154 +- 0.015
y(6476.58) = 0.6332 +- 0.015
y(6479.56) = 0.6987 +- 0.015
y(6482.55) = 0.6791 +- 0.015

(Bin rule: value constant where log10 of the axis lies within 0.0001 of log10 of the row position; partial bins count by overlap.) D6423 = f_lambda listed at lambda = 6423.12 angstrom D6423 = 0.6346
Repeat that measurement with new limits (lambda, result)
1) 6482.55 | 0.6791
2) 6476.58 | 0.6332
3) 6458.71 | 0.672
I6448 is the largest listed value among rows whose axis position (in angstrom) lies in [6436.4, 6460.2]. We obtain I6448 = 0.6841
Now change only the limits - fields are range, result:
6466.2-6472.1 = 0.7111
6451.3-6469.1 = 0.693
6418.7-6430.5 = 0.646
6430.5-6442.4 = 0.661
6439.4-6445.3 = 0.6231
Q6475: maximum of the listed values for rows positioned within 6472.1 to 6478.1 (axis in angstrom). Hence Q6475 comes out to 0.7154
